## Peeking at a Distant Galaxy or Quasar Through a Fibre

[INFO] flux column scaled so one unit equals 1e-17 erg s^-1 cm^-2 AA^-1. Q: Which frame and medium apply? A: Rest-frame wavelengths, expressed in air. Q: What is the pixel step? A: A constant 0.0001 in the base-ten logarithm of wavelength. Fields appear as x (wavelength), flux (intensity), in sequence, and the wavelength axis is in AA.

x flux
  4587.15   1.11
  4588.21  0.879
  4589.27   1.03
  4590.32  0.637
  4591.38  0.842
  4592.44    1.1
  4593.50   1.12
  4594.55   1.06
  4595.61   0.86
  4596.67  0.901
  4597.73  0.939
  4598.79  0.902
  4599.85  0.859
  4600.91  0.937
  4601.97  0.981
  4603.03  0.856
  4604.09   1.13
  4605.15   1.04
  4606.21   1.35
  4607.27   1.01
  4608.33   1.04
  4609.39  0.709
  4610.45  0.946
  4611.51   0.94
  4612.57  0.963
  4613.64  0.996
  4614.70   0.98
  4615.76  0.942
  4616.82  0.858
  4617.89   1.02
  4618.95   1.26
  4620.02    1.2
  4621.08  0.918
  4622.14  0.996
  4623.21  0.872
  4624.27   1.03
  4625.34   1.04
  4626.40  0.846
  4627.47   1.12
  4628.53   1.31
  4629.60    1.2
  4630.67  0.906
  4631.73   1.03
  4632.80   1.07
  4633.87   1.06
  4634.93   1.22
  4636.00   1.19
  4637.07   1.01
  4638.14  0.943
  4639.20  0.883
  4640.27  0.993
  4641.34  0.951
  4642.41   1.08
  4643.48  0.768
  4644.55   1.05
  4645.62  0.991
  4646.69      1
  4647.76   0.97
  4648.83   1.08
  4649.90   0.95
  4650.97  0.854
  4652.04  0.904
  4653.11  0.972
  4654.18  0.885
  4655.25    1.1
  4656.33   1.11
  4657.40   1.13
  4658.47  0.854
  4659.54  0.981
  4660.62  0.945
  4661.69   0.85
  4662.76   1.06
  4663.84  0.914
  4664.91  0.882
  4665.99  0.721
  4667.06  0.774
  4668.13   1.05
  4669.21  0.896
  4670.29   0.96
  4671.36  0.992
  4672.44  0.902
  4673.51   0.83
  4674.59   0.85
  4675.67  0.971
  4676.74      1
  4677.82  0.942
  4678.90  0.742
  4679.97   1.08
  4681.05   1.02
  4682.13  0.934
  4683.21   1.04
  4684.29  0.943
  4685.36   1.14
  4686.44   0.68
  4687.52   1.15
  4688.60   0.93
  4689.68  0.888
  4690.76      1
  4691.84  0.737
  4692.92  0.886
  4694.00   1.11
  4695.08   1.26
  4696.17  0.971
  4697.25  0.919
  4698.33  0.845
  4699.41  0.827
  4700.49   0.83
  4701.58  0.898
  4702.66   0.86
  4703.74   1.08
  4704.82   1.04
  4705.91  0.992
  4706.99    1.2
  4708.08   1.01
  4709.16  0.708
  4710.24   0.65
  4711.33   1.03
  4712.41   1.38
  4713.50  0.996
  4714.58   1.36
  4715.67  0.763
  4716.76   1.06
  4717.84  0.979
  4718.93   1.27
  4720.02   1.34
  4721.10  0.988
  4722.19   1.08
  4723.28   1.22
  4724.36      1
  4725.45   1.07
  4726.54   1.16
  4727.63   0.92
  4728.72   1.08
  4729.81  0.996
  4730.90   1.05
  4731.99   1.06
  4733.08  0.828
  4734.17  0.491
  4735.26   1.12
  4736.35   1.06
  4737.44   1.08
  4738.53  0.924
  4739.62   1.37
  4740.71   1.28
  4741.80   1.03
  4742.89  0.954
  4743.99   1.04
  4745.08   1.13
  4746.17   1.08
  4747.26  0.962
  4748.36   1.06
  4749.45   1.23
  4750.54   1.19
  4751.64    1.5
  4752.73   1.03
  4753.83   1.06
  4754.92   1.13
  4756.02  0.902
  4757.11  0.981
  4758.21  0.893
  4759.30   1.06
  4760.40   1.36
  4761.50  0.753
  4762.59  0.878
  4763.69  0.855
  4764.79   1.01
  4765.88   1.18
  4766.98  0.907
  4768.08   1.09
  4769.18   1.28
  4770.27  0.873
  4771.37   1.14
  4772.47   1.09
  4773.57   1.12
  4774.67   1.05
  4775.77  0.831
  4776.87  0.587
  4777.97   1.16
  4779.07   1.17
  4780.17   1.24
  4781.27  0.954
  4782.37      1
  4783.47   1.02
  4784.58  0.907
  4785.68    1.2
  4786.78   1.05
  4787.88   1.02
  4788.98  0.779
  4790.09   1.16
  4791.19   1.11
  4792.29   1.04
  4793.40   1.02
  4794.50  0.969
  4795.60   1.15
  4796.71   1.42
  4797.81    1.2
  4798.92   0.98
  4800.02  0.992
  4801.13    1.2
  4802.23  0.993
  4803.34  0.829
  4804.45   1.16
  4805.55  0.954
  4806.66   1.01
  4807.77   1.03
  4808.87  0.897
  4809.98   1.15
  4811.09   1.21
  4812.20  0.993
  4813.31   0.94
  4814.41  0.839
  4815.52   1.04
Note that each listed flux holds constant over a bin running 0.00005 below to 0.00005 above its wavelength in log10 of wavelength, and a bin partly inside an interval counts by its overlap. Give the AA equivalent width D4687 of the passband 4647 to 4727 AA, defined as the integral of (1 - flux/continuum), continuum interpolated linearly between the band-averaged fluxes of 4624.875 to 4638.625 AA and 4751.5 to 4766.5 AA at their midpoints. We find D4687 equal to 5.7 AA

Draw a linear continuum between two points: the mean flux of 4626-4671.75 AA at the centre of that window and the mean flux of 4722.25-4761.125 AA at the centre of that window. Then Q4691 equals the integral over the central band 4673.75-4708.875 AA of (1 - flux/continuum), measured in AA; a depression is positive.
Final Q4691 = 2.2 AA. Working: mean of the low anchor 0.988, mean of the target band 0.959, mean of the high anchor 1.06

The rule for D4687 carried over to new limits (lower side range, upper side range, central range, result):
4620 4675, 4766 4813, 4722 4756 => -1.48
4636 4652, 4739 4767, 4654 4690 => 1.84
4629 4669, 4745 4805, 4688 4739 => 0.95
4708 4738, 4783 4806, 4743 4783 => -0.21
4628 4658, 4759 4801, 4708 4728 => -0.39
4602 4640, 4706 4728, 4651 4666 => 1.19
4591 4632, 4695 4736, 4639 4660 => 0.54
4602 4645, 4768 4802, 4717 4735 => 0.13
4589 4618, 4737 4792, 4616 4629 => -0.85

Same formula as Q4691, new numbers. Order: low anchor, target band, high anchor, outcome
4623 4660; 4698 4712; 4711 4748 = 1.64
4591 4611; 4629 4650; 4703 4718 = -0.58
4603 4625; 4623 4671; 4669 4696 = -0.24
